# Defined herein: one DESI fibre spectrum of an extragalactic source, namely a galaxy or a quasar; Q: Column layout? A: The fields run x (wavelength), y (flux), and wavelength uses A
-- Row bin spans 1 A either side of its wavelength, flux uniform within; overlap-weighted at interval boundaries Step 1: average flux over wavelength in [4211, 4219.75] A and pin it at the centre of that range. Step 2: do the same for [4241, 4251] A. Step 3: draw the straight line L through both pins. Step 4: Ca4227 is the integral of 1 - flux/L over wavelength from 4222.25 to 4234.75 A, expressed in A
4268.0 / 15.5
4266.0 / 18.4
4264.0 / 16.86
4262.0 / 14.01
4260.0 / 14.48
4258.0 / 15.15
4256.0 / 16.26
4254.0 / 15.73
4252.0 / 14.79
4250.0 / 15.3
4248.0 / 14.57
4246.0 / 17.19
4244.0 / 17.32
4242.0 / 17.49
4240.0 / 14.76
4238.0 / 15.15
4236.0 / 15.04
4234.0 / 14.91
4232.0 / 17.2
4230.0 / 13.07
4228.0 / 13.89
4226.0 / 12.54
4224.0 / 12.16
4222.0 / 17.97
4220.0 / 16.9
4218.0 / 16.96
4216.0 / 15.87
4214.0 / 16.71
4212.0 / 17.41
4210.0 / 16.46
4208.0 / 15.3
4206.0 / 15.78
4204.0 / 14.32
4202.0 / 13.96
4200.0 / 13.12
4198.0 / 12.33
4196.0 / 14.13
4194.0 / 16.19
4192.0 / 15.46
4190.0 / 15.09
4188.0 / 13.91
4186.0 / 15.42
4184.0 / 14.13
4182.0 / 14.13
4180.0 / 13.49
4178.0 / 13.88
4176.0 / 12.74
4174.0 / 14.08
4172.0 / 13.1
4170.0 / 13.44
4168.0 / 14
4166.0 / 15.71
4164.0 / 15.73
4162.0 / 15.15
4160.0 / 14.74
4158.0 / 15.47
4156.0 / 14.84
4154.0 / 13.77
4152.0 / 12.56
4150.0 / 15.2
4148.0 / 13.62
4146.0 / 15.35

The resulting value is 1.8 A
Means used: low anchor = 16.8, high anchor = 16.4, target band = 14.2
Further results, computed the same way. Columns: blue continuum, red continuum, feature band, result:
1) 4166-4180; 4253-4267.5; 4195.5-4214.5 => -0.6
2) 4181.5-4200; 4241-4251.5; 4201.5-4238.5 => 0.1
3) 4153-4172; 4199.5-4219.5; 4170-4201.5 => 2.3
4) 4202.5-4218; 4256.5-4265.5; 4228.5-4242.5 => 0.4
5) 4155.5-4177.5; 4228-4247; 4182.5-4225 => -0.3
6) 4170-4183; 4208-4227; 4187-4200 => 0.1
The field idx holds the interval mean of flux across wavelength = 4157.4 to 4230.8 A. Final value 14.7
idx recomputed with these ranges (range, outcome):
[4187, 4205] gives 14.3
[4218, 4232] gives 14.8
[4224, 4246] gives 15.1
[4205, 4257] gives 15.6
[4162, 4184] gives 14.1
